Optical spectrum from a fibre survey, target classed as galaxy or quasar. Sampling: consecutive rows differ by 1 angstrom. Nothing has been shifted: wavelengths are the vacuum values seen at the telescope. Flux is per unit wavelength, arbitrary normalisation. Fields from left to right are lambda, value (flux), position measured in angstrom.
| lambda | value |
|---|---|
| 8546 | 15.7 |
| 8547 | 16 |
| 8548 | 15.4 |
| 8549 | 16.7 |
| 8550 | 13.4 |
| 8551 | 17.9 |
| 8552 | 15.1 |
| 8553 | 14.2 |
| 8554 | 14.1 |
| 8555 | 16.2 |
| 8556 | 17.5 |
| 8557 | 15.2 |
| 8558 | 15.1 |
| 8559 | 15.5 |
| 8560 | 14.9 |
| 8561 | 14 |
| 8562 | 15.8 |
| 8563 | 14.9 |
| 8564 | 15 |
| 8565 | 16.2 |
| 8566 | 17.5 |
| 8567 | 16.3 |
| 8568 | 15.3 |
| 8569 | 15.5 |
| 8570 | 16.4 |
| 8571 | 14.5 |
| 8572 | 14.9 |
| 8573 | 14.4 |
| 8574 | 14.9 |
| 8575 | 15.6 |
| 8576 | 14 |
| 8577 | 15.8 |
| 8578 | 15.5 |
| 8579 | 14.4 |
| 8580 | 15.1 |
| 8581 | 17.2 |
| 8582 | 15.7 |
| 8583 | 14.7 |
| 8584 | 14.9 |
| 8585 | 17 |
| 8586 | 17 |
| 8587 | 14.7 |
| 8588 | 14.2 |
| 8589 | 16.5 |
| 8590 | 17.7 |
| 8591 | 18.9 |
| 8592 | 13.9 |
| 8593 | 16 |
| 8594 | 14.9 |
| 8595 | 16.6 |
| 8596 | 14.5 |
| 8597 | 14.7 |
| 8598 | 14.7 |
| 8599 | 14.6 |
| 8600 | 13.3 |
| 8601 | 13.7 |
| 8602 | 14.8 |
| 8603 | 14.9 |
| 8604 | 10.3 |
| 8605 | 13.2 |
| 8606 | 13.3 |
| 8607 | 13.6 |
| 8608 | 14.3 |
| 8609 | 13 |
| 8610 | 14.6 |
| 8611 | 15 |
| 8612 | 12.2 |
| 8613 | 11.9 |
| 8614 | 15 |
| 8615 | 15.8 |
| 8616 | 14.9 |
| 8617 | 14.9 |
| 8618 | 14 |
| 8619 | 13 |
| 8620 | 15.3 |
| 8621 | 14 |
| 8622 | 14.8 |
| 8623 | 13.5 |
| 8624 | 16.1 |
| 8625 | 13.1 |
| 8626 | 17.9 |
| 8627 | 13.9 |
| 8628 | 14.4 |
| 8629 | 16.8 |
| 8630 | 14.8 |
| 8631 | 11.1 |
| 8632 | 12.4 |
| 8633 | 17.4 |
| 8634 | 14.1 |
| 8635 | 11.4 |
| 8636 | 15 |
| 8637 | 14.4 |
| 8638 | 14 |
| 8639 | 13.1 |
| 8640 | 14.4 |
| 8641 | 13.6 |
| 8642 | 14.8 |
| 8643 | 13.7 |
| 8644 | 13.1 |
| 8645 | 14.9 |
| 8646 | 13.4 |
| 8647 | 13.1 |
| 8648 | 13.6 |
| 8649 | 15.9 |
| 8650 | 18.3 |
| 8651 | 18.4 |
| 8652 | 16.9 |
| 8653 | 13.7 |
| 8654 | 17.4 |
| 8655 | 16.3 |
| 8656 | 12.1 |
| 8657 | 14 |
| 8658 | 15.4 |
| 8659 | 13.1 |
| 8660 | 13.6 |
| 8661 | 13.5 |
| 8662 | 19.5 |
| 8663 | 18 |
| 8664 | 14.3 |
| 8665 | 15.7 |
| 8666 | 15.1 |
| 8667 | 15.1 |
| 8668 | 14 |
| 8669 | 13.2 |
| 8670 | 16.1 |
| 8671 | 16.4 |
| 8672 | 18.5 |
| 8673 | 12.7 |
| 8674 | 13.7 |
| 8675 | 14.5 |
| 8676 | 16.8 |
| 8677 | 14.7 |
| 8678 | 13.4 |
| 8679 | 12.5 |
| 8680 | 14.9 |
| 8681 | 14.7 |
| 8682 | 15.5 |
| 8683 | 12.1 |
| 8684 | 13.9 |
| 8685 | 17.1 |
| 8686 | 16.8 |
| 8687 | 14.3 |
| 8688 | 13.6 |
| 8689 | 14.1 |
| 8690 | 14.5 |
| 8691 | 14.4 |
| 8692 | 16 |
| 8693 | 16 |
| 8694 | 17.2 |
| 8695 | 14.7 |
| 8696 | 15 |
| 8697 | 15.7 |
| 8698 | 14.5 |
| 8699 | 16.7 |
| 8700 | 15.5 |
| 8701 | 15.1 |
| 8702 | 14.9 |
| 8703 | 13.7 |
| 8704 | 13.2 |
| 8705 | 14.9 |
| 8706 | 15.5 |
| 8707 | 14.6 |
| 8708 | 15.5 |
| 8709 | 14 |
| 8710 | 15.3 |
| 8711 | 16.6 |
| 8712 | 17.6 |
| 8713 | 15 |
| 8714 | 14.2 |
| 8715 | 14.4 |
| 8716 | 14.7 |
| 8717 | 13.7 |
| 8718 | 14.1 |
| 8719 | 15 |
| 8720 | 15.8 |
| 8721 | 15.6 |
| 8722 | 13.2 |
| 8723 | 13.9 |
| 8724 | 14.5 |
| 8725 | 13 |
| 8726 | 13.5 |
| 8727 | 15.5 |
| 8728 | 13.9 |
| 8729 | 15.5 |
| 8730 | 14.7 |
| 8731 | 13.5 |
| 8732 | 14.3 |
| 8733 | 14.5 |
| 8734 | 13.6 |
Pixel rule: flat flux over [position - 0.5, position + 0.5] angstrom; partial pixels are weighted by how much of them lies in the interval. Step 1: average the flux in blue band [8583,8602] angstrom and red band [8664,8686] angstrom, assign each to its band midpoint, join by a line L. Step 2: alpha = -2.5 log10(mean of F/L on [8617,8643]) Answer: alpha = 0.062 mag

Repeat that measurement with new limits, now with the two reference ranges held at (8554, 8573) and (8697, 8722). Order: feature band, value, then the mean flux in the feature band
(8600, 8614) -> 0.14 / 13.5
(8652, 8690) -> 0.02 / 14.9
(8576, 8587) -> -0.01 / 15.6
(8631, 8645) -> 0.10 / 13.9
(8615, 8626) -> 0.05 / 14.6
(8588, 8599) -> -0.02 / 15.7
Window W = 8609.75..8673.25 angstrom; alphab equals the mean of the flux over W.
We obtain 14.7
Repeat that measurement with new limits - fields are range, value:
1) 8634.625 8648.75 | 13.8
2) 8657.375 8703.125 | 15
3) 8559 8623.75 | 14.9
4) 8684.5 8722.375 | 15.1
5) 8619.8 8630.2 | 15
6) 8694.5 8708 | 14.9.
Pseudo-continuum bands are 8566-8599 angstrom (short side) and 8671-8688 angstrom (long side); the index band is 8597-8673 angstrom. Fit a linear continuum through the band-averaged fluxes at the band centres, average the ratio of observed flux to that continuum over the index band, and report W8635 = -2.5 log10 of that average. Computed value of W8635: 0.04 mag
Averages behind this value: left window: 15.5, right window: 14.8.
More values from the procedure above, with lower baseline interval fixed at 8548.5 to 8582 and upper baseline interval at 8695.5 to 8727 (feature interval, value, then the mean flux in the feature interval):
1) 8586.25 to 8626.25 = 0.05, 14.6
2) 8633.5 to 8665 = 0.02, 14.8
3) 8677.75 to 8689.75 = 0.04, 14.4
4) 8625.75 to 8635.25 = 0.05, 14.4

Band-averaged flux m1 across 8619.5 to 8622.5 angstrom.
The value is 14.7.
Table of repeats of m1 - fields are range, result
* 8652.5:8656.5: 14.9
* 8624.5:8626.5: 15.5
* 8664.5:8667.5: 15.3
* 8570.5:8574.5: 14.7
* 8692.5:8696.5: 15.7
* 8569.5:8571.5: 15.4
